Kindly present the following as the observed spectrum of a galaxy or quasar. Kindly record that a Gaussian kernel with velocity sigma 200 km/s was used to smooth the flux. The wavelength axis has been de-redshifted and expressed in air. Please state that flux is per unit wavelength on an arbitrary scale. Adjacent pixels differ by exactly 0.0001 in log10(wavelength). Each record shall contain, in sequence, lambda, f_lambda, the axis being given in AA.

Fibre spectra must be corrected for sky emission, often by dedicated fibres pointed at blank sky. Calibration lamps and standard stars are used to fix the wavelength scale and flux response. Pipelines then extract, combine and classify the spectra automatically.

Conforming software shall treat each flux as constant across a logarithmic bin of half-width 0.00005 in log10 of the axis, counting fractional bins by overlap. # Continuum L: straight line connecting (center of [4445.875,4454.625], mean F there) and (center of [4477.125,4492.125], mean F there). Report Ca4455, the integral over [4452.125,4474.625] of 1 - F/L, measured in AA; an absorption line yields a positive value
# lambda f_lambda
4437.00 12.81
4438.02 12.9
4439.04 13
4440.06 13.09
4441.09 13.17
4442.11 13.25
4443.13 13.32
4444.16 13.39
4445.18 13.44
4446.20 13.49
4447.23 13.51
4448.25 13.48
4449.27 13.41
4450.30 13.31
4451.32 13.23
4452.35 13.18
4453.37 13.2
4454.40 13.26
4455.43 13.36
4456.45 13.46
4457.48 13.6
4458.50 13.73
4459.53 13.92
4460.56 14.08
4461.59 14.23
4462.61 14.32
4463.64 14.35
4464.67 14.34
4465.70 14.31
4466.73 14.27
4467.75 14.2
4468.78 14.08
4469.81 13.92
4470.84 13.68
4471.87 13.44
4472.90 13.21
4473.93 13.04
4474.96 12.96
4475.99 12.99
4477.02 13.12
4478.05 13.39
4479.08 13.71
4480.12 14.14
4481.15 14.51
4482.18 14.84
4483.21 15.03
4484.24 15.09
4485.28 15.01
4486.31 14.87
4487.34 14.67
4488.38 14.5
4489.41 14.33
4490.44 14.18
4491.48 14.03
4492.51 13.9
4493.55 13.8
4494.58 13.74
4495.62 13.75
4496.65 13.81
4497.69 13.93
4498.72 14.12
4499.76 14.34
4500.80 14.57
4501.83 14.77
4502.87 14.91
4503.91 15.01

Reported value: -0.1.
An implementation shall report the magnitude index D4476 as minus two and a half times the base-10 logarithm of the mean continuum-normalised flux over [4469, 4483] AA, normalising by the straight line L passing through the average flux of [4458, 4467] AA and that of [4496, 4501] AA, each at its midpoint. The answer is 0.04 mag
